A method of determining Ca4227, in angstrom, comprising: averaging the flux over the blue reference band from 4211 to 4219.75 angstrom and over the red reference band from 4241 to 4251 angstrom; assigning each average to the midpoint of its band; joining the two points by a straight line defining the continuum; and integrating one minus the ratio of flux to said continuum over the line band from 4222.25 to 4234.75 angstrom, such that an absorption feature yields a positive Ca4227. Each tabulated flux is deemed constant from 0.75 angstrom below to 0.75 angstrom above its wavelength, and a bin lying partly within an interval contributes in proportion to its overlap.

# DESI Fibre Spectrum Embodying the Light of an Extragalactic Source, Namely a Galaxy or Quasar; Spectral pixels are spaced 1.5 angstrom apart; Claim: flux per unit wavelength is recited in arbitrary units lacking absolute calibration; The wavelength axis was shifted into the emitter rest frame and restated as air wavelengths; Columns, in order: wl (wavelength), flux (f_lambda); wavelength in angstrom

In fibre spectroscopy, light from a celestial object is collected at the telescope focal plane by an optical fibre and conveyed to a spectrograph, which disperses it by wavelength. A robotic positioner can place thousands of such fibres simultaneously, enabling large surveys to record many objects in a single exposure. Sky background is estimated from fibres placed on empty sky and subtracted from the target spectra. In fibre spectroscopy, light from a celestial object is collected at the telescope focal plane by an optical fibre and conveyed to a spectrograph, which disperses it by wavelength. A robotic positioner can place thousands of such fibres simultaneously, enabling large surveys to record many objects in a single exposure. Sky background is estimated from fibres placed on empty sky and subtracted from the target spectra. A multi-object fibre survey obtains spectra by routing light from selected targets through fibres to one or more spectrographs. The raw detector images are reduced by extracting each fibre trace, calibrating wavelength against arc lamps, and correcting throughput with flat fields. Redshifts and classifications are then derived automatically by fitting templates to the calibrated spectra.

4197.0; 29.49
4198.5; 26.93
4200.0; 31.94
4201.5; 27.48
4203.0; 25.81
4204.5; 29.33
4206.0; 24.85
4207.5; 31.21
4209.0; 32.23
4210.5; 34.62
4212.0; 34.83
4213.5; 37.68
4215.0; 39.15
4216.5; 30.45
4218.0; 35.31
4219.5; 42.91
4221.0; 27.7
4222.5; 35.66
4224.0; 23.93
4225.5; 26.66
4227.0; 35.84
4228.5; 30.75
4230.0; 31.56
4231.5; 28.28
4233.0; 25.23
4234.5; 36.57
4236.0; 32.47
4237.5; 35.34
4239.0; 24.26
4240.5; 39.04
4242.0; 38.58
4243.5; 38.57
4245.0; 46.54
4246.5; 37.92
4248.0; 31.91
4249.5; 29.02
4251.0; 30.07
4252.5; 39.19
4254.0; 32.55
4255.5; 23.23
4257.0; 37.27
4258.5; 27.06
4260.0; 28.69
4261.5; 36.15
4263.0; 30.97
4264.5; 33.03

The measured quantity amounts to 2.19 angstrom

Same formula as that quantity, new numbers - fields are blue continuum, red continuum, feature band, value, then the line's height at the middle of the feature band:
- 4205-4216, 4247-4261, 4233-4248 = -1.85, 31.9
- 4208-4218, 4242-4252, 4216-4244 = 2.24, 35.4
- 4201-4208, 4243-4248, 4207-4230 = -1.21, 31.8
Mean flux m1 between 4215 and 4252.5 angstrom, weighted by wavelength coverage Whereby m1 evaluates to 33.3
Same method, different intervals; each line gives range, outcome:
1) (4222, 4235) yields 30.3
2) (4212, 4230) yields 33.3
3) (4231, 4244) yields 33.1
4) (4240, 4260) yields 34.4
